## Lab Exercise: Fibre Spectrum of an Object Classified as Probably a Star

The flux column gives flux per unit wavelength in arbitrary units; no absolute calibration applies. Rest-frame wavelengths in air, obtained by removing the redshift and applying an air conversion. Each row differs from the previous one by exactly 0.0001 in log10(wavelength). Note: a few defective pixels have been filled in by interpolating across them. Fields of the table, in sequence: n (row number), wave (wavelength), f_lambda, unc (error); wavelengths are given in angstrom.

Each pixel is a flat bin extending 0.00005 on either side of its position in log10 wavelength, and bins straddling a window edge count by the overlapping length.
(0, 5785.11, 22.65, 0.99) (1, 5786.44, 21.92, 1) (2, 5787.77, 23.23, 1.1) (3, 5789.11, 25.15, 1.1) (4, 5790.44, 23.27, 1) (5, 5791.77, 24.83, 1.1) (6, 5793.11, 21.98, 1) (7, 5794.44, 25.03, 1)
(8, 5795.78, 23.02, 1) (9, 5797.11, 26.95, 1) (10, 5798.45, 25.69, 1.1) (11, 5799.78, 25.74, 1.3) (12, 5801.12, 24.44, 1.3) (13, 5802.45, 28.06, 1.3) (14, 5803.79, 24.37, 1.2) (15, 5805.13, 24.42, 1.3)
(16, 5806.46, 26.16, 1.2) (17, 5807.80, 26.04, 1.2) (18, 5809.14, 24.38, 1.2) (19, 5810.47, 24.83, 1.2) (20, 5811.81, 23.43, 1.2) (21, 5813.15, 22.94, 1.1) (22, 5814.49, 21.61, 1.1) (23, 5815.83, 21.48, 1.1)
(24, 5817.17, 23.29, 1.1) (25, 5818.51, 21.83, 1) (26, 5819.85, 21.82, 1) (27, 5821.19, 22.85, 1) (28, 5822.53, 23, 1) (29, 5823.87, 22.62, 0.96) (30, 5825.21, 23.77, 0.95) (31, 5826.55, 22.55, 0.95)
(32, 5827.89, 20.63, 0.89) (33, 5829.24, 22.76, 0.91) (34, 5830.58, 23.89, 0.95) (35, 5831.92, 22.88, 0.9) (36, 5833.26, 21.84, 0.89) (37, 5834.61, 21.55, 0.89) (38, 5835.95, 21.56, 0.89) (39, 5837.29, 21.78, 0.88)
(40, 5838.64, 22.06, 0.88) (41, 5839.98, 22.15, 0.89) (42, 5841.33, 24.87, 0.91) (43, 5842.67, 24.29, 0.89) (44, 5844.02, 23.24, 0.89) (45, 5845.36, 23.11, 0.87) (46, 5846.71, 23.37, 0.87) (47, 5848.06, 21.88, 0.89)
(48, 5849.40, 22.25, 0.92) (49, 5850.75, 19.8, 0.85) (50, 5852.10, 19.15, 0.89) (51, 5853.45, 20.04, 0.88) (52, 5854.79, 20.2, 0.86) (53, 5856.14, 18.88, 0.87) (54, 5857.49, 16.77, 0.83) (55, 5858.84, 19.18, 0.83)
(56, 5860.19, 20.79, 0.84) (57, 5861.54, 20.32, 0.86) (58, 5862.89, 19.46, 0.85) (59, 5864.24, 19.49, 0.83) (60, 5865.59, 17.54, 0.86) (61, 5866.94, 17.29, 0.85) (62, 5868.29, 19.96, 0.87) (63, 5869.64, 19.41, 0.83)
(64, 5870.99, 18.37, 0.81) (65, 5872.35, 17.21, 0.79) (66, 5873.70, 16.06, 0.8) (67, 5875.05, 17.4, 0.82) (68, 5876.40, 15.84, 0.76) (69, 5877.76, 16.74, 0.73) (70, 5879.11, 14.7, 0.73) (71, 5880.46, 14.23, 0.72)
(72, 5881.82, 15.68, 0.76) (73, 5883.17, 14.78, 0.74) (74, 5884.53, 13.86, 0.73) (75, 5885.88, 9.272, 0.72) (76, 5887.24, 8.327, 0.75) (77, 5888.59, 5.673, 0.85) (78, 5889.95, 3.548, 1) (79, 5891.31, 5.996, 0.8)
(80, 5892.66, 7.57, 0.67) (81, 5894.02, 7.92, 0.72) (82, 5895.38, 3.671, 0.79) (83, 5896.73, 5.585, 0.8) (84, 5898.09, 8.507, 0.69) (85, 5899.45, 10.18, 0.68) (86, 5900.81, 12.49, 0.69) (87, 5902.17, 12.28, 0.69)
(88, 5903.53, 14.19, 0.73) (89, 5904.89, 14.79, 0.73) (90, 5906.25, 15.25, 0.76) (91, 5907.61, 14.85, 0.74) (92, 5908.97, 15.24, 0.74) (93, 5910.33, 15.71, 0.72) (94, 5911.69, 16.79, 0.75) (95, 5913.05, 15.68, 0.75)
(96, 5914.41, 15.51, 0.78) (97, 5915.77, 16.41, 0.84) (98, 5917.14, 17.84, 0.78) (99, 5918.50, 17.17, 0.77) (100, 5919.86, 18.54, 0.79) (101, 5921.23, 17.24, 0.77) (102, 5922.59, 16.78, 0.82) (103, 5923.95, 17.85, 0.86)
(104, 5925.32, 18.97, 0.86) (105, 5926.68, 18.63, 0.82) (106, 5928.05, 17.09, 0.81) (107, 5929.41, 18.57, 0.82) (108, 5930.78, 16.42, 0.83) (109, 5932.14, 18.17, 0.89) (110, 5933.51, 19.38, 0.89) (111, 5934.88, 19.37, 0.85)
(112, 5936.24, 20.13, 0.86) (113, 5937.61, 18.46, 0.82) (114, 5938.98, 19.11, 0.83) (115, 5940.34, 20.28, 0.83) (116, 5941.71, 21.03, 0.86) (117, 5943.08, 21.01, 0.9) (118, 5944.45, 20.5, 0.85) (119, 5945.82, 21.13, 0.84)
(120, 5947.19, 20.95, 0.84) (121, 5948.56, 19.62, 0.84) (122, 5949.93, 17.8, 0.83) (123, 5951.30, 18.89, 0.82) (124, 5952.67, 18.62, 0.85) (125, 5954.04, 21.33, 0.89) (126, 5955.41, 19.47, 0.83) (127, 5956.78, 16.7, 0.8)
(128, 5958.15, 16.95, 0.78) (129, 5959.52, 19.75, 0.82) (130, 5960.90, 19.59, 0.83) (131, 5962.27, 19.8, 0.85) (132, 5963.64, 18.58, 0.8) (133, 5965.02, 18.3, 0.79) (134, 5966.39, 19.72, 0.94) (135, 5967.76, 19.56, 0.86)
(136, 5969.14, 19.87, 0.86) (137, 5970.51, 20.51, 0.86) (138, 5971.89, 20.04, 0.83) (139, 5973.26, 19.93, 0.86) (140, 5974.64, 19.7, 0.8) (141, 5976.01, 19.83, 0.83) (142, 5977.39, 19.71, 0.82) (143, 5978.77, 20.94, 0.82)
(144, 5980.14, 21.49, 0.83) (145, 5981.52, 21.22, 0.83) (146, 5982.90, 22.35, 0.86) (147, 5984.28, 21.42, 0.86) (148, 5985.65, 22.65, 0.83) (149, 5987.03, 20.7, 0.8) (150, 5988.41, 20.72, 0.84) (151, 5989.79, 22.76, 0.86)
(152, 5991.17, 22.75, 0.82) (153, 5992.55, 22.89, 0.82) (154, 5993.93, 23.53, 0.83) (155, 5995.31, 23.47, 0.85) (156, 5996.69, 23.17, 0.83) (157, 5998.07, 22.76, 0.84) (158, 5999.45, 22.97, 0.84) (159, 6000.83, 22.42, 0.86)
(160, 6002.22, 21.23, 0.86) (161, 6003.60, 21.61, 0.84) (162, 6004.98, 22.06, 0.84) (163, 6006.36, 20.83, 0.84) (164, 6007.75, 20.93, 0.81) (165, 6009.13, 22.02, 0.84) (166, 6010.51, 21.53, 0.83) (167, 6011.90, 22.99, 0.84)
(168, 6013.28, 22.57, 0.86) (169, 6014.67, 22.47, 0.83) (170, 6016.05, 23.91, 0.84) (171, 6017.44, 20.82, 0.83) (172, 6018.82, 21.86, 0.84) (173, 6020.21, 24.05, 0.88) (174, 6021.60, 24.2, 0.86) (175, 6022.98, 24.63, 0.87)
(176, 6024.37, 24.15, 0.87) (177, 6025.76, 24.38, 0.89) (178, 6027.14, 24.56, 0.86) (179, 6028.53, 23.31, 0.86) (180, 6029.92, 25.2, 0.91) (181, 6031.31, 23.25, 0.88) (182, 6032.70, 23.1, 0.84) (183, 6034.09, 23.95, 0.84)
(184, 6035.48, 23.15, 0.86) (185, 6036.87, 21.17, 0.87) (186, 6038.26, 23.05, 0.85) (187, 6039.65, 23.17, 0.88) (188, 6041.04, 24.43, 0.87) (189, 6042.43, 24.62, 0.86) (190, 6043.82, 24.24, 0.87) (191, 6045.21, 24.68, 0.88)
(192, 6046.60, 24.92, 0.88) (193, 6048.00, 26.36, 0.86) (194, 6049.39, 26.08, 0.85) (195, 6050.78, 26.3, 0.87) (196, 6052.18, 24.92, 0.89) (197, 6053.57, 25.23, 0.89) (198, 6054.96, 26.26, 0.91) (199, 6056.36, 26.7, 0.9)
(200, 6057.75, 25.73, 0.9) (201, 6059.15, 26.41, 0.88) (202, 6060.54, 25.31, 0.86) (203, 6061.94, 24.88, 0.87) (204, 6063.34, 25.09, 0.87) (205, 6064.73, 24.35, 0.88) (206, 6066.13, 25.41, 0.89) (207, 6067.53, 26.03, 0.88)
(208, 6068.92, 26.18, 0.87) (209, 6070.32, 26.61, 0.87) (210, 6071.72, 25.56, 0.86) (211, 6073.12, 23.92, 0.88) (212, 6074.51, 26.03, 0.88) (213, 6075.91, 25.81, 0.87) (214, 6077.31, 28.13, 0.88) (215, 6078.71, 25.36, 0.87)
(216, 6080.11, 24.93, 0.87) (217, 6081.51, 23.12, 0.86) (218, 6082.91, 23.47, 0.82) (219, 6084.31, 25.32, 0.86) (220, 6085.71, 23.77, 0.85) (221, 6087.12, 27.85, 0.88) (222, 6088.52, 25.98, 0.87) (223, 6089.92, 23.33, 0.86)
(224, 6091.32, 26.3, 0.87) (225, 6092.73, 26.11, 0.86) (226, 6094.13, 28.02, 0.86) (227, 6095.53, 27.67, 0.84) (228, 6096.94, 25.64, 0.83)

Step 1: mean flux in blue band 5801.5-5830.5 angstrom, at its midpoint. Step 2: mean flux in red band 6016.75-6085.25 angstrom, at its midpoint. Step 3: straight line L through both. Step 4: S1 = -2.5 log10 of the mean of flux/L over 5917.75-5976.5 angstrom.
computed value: 0.26 mag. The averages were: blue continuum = 23.5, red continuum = 24.7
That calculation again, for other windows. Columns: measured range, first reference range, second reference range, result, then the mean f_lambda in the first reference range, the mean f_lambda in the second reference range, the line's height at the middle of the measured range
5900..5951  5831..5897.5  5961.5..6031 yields 0.10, 17.1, 21.9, 19.3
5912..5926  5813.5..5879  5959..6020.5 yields 0.22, 20.8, 21.4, 21.1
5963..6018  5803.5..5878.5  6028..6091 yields 0.11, 21.3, 25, 23.8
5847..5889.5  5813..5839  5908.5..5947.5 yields 0.21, 22.3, 18.3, 20.6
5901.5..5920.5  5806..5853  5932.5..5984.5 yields 0.31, 22.7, 19.8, 20.9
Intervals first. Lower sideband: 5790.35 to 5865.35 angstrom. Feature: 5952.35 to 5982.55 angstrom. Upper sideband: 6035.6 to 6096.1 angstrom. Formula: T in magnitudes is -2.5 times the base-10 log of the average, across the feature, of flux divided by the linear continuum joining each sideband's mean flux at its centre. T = 0.23 mag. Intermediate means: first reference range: 22.6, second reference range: 25.3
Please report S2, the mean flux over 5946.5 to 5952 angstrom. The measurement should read 19.3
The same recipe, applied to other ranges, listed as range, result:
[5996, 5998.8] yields 23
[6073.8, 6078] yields 26.7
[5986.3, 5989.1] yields 20.7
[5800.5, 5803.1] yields 26.3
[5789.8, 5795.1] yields 23.8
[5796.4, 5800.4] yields 26.1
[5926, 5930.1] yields 18.1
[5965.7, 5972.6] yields 20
